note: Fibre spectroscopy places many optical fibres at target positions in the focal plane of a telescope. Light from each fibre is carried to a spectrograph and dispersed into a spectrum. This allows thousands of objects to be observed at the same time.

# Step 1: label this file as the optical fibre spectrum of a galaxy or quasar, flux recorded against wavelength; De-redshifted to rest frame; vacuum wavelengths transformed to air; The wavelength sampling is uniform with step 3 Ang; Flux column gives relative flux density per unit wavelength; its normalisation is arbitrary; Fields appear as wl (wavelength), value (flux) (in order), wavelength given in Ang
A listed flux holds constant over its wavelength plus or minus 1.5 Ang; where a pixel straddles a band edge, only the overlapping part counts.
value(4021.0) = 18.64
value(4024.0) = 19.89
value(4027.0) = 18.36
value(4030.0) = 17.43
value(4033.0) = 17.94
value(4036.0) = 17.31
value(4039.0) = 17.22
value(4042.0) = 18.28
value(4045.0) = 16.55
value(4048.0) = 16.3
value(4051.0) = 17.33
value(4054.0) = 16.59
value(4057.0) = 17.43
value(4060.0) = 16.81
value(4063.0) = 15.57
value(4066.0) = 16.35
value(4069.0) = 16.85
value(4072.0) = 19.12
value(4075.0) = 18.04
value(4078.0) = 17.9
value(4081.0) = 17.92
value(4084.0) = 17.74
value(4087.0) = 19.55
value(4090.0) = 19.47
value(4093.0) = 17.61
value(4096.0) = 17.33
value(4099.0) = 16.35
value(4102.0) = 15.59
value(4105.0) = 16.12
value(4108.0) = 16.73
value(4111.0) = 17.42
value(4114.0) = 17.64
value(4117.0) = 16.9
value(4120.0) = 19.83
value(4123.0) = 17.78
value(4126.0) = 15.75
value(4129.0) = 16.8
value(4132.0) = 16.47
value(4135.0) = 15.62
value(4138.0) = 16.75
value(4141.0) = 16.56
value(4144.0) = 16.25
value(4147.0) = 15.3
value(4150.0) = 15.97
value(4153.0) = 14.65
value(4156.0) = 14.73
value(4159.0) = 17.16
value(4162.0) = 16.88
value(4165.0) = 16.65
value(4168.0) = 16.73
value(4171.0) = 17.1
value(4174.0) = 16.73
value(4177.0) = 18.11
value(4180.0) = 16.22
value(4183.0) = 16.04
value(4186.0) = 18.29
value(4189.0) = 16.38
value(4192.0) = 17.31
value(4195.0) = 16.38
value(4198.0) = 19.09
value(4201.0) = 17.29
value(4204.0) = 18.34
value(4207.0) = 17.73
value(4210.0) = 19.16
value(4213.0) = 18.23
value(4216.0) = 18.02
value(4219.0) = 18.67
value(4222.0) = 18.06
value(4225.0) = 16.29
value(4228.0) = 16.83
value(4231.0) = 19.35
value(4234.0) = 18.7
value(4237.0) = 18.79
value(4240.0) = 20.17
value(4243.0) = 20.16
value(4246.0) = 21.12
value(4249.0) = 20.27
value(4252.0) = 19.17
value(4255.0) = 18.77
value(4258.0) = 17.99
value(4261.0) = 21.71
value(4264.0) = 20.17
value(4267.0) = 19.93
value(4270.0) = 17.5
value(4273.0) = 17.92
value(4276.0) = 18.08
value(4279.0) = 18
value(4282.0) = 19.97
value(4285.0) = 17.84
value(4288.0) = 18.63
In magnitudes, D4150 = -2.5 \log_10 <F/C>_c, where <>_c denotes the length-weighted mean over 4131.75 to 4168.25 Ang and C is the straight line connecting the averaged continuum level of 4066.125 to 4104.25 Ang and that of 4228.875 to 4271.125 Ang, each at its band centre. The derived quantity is 0.15 mag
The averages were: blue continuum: 17.7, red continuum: 19.5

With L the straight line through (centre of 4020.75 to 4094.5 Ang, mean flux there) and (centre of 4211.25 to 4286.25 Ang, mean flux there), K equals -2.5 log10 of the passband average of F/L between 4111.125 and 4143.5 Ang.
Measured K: 0.07 mag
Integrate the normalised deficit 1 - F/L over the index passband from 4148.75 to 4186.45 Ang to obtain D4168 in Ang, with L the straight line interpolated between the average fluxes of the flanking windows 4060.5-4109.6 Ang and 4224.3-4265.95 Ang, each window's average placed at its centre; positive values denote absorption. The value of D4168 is 3.8 Ang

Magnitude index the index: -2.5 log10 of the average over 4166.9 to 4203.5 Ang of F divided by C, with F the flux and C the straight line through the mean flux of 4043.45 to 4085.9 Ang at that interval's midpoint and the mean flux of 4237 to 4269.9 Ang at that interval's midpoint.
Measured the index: 0.10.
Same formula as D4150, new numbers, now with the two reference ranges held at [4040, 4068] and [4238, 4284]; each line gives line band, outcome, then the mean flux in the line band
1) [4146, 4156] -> 0.18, 15.2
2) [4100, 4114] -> 0.06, 16.6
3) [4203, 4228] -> 0.05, 18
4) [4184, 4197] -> 0.08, 17.1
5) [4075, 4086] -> -0.05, 18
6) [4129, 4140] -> 0.09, 16.4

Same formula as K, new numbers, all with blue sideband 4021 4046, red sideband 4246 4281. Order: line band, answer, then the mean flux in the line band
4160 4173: 0.11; 16.8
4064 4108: 0.04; 17.5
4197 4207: 0.04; 18.1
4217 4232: 0.07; 17.8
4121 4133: 0.10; 16.8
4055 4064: 0.09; 16.7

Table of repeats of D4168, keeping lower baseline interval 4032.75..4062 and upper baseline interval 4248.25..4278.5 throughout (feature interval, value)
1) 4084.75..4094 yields -0.7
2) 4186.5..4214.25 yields 1.1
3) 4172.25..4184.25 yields 1.0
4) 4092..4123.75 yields 0.9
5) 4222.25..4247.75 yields -0.1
